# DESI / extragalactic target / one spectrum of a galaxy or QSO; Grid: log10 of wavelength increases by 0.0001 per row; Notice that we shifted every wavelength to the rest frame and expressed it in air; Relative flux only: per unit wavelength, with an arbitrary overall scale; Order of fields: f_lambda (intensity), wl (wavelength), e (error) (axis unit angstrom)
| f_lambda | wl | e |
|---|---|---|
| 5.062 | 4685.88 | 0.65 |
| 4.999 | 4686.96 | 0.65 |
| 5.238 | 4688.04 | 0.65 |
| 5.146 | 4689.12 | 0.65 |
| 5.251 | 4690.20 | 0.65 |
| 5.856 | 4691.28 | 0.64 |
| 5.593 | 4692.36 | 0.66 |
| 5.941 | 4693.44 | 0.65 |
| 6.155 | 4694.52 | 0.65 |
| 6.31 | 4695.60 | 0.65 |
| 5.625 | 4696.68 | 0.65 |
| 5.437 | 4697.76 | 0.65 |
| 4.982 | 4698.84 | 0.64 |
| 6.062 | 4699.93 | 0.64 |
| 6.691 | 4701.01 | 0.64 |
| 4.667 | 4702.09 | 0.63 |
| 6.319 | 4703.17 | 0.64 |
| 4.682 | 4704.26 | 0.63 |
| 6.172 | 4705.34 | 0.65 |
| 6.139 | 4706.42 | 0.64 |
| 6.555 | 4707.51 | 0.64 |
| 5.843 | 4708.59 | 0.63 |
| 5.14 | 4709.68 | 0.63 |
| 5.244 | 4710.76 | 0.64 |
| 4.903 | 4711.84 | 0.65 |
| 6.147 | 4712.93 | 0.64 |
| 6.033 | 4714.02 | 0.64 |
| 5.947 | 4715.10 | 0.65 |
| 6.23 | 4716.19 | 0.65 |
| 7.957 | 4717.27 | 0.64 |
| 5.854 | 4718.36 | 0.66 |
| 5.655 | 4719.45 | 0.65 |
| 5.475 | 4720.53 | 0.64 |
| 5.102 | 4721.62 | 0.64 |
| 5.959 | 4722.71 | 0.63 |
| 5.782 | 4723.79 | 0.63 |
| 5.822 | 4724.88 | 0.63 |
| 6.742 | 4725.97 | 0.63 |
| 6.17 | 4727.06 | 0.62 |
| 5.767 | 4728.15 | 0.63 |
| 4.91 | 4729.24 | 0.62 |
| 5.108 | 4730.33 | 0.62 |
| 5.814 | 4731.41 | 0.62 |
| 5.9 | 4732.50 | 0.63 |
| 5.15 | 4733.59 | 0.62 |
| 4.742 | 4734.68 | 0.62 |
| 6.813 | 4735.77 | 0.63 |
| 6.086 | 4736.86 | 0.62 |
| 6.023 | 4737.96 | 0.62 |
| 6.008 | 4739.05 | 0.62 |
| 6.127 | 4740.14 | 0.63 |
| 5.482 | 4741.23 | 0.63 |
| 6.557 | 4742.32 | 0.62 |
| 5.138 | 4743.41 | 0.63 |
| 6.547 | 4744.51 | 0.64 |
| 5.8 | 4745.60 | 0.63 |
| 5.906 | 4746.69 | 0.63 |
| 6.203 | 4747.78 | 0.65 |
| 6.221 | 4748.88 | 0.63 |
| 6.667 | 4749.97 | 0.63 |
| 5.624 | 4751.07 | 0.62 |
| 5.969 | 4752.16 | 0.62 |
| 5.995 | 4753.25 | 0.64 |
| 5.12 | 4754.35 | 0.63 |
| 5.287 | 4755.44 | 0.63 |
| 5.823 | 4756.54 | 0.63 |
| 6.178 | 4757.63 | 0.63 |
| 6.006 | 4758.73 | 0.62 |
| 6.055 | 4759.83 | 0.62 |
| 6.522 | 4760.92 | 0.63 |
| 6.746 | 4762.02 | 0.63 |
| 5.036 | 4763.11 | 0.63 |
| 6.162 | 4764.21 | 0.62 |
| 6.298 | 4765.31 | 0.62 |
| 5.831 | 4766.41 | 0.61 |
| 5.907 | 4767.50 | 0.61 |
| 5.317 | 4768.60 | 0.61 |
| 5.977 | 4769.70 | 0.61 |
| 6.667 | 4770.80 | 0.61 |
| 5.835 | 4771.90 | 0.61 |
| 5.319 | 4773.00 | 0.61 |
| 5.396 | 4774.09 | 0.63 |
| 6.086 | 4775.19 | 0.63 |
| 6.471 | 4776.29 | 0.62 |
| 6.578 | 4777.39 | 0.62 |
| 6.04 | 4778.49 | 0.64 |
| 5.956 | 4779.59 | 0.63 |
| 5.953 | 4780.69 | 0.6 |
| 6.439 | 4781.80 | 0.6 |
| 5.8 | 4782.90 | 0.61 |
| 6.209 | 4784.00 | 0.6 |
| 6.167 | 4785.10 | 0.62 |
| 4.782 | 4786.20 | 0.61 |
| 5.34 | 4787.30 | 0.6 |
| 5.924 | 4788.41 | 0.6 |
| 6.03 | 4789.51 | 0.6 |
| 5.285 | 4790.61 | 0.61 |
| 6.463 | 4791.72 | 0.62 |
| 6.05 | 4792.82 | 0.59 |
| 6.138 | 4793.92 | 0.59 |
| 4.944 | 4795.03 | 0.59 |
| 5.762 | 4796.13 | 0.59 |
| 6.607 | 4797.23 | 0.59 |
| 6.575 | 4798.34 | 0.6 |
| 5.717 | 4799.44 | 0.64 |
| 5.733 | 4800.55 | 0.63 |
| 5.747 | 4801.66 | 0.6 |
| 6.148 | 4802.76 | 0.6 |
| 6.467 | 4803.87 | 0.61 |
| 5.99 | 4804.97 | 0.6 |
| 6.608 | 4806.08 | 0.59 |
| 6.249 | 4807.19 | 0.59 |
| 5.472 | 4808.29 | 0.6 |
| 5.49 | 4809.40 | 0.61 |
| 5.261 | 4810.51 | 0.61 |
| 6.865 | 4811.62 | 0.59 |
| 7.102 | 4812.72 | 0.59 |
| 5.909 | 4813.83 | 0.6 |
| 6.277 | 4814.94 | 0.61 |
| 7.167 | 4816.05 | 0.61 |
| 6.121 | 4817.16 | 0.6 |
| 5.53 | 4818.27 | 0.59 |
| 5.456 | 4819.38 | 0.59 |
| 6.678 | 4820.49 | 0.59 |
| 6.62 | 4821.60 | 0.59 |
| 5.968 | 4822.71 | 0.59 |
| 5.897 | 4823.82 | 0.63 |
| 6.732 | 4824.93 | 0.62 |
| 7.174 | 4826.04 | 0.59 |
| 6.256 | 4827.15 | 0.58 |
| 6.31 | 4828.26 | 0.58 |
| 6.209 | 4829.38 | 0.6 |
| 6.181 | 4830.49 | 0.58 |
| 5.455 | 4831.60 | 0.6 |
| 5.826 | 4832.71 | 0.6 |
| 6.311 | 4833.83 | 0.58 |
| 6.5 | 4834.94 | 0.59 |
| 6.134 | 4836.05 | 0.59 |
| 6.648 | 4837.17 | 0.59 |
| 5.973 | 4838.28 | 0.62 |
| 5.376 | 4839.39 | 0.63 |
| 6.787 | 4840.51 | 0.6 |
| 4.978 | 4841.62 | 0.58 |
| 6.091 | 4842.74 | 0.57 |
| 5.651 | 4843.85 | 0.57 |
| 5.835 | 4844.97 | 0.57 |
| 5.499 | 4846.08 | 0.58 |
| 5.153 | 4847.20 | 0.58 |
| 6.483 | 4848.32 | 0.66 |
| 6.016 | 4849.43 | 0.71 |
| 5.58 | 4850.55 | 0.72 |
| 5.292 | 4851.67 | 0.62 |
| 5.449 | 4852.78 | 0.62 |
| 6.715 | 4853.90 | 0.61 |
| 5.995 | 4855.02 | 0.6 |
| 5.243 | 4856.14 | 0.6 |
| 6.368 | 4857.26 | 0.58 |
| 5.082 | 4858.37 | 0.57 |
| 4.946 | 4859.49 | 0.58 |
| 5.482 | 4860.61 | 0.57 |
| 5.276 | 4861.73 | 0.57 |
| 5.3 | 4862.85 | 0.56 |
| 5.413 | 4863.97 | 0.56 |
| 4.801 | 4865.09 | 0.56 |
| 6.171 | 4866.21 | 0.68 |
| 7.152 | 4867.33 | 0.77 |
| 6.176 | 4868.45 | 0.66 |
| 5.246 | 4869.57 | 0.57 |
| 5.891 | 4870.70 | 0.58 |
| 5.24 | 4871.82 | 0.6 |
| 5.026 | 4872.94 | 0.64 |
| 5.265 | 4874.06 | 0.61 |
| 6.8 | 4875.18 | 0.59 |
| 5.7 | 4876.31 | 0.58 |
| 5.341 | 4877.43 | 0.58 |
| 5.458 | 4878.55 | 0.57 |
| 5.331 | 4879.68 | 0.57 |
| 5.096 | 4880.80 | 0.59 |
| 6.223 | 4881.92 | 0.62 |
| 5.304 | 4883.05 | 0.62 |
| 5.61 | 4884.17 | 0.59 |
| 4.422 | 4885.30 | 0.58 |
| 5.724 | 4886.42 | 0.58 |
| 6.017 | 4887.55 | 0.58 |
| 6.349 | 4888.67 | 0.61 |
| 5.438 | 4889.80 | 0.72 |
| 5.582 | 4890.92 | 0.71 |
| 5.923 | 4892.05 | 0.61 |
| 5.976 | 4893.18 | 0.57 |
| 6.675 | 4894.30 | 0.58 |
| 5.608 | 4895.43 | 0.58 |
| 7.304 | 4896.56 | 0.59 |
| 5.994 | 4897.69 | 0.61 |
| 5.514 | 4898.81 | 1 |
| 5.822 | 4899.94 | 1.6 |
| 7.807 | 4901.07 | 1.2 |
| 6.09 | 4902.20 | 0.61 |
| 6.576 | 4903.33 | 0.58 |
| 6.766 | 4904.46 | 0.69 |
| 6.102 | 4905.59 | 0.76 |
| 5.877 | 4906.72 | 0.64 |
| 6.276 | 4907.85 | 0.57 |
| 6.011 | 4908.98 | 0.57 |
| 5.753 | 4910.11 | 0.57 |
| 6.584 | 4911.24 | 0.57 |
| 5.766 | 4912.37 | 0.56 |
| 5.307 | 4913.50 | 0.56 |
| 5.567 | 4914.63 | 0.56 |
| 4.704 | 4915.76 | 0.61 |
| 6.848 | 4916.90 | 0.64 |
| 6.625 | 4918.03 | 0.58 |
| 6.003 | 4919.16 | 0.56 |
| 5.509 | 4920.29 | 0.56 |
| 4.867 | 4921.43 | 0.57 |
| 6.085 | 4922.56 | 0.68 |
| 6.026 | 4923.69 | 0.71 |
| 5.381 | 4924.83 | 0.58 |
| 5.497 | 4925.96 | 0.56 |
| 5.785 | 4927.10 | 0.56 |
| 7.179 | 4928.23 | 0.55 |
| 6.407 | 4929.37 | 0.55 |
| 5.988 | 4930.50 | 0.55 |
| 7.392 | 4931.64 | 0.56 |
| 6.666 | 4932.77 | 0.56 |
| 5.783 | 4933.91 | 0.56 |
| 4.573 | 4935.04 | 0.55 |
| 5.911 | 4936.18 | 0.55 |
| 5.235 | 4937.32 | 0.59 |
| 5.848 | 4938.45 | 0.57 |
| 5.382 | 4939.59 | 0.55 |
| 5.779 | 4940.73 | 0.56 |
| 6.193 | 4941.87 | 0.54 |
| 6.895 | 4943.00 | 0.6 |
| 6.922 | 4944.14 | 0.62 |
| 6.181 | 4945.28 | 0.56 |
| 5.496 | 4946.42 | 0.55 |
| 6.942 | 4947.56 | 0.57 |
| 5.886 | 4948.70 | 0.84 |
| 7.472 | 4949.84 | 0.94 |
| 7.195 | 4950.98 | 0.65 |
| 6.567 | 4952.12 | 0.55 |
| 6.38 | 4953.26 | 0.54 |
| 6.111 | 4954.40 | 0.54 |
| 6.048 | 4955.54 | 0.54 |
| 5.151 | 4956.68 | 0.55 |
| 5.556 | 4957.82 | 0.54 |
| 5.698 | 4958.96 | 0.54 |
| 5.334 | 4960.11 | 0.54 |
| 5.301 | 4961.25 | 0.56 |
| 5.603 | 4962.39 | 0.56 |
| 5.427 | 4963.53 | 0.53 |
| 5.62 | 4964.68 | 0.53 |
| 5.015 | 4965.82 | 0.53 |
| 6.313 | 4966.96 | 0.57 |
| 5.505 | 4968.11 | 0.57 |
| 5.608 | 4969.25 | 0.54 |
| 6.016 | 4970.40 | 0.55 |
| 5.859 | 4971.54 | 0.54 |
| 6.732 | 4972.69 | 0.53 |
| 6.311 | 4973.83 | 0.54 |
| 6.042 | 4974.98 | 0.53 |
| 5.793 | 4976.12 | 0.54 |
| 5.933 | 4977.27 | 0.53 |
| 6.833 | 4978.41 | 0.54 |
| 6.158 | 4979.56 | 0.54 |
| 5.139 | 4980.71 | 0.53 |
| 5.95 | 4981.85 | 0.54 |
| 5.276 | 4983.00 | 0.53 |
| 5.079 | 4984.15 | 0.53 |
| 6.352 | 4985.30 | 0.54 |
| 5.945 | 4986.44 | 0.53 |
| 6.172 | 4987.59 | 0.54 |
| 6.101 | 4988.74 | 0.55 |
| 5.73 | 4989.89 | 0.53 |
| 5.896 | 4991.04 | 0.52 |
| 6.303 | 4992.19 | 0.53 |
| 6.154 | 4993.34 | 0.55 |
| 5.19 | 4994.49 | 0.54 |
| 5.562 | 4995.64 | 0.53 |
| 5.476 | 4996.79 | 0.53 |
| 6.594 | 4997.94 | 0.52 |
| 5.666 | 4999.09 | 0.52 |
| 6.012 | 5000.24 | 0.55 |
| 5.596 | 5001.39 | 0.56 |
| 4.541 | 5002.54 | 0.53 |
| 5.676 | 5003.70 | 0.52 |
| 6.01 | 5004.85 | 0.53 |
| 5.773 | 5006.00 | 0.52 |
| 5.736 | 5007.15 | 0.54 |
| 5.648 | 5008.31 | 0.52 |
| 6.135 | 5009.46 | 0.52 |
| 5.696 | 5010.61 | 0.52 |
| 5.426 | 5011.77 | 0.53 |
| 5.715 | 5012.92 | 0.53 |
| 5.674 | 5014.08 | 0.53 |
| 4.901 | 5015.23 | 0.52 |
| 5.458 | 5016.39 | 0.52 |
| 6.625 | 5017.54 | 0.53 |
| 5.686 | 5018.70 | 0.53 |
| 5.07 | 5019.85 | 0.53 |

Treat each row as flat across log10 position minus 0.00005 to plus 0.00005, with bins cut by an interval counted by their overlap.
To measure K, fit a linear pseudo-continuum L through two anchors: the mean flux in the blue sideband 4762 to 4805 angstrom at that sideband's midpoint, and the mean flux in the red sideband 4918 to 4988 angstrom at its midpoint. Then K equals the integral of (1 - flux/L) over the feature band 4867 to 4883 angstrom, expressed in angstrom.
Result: 0.7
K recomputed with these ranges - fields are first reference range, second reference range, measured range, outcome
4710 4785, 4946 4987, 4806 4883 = 0.4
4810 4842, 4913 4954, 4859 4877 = 1.6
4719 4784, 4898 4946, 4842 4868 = 1.3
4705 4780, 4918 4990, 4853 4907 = 1.2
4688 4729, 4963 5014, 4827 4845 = -0.7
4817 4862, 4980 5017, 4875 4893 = 0.7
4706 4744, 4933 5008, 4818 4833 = -0.8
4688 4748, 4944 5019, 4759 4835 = -3.0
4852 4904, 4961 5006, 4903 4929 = -0.7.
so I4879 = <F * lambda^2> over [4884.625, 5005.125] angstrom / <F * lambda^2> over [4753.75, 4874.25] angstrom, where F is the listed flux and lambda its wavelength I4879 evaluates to 1.06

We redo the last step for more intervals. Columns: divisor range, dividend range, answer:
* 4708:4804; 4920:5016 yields 1.09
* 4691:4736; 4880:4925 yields 1.11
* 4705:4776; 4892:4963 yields 1.11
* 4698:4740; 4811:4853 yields 1.10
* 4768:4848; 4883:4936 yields 1.04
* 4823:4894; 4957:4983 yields 1.05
